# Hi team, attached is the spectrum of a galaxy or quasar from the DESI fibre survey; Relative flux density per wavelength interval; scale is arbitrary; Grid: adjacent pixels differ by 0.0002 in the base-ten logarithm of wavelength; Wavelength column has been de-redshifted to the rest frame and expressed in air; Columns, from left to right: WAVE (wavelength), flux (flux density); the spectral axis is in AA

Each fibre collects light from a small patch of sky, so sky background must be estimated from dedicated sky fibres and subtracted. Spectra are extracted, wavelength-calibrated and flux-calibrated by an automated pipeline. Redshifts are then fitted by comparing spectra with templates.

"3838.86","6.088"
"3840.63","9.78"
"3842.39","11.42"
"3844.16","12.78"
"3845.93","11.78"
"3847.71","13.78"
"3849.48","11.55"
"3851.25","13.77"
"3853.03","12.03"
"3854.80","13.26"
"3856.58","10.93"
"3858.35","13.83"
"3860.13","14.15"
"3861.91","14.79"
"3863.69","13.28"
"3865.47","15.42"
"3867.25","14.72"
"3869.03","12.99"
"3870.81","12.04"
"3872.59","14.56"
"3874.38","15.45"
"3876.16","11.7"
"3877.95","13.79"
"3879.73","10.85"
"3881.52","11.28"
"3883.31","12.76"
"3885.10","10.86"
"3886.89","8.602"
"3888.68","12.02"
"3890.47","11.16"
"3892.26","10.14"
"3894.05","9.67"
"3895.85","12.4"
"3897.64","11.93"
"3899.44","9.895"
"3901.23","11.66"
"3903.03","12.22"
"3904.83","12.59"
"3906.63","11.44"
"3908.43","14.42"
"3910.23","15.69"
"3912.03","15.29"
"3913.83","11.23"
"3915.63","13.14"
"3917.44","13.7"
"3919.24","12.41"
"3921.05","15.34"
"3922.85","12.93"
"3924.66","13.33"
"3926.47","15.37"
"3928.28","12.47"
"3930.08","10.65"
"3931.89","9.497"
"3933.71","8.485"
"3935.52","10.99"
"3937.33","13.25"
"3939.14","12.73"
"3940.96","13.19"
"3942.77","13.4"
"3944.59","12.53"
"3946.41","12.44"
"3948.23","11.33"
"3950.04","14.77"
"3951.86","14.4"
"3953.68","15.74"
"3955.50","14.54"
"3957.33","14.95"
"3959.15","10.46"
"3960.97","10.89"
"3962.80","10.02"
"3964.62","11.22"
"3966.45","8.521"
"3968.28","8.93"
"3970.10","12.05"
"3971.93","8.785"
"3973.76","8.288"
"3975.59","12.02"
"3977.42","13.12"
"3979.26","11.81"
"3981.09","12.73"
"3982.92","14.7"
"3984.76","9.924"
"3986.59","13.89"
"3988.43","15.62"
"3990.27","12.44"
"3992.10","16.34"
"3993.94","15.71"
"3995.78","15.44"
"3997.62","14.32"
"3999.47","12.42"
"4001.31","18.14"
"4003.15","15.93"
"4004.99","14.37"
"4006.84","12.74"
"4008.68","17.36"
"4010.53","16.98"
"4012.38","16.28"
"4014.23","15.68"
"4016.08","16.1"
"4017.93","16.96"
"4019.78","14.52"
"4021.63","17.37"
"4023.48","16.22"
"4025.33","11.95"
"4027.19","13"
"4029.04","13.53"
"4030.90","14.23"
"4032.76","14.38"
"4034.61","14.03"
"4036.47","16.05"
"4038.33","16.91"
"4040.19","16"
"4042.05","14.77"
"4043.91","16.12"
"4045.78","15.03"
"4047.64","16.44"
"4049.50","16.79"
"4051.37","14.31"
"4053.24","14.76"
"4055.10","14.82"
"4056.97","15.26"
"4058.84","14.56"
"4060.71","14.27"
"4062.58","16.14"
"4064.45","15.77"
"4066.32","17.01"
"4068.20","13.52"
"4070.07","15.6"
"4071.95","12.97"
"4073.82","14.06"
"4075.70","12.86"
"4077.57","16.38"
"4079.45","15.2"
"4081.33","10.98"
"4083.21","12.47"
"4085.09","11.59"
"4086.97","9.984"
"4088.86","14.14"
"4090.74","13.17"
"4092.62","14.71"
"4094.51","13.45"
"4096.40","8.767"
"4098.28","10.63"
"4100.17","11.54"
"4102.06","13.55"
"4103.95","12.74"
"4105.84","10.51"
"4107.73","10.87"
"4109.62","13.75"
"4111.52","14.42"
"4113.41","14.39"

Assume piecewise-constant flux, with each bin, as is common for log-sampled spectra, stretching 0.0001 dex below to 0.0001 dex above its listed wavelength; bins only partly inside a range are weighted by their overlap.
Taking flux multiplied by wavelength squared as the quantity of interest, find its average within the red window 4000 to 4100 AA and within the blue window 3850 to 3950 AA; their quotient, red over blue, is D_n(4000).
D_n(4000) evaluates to 1.25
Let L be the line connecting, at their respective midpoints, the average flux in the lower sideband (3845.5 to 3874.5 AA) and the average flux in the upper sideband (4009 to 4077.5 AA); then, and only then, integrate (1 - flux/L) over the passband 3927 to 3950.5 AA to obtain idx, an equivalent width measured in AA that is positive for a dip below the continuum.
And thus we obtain 3.6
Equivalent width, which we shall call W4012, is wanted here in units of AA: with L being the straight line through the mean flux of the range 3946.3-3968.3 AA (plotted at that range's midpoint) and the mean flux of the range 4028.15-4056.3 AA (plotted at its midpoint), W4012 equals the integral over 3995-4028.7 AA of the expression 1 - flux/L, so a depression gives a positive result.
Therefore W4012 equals -2.7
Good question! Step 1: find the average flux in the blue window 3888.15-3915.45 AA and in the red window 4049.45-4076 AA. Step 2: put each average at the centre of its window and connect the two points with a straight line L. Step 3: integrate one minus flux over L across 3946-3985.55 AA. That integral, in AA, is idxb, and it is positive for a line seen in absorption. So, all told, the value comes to 3.9 AA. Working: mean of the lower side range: 12.1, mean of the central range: 11.9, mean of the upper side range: 14.8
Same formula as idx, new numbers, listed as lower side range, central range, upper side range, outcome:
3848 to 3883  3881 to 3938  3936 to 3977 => 2.4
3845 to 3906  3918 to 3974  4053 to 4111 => 2.7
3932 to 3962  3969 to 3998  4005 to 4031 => 2.3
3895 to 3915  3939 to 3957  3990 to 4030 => 0.1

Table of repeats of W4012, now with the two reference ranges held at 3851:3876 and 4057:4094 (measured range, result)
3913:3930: 0.6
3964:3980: 3.8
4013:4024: -1.8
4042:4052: -1.3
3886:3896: 2.3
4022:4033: -0.1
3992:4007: -1.3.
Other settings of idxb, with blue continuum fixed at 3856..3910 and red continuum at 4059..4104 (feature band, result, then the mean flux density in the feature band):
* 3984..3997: -1.3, 14.3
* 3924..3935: 0.9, 11.6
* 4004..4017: -2.6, 15.6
